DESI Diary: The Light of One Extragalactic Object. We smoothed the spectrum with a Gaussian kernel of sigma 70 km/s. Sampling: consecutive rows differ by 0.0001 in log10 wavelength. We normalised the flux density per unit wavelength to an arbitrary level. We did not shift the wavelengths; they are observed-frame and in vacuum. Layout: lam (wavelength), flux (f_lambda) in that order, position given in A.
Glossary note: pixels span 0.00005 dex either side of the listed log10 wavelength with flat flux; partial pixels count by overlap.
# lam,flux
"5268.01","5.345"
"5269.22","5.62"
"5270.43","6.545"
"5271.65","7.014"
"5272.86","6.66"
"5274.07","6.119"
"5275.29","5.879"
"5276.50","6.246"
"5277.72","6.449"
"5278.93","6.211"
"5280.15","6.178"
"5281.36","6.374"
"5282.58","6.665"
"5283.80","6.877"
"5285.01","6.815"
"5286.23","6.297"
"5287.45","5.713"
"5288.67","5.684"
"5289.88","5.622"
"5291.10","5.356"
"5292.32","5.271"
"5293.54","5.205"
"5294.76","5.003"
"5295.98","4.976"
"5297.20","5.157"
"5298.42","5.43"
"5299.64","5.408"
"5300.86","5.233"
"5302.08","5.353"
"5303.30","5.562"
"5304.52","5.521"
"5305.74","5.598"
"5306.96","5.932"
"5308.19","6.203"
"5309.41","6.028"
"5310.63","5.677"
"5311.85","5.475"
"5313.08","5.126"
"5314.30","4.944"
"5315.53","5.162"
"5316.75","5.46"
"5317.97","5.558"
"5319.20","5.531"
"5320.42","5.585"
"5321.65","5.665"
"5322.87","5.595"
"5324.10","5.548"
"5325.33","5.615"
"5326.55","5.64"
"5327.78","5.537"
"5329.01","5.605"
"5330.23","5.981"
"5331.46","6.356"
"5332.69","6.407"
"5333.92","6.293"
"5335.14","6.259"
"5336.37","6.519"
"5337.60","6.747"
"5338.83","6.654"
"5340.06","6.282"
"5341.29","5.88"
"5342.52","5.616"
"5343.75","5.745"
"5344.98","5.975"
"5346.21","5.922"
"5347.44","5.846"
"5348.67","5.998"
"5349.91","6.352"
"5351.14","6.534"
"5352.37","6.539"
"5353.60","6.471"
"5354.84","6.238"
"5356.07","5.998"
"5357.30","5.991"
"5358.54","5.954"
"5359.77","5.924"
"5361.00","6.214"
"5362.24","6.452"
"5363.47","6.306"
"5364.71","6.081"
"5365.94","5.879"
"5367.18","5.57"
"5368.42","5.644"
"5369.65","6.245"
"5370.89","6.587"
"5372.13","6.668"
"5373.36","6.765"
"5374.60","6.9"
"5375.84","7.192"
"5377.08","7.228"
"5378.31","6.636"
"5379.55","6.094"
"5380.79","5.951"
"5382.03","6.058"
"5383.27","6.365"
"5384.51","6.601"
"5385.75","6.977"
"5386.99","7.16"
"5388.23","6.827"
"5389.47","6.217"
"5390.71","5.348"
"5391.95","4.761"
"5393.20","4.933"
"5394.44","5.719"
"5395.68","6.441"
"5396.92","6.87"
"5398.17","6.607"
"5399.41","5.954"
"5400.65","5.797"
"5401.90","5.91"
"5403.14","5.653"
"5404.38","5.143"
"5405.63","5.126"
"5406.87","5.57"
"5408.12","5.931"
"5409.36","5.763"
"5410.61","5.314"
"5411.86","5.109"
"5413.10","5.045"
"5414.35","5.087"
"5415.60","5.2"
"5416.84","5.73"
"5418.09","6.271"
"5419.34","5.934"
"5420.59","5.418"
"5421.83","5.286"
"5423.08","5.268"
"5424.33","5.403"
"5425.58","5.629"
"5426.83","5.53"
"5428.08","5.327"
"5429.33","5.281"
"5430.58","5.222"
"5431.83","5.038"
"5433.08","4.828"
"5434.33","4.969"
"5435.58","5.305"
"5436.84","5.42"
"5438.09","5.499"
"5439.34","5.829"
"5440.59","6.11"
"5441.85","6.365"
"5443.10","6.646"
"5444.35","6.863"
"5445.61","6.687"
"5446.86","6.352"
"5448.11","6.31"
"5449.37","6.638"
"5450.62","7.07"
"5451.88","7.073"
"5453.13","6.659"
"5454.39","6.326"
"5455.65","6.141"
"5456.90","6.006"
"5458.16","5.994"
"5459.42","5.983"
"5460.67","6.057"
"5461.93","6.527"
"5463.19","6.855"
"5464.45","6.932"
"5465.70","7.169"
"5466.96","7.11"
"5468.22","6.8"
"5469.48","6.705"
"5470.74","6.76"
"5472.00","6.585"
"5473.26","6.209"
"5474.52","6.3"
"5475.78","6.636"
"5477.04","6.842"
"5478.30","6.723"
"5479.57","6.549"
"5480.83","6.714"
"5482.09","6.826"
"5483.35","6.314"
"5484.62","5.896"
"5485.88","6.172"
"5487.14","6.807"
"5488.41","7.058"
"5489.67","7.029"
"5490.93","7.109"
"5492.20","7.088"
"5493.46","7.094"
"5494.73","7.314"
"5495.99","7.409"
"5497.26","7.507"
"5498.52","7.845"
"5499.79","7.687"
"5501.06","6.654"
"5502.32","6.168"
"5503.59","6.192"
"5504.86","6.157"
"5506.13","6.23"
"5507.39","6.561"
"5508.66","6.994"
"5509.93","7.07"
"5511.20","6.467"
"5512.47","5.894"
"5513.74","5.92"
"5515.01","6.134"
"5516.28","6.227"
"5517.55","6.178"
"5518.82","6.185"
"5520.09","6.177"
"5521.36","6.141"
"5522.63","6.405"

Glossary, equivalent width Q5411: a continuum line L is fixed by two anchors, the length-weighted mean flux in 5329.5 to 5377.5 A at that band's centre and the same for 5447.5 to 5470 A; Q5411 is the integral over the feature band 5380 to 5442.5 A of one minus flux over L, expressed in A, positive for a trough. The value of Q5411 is 7.1 A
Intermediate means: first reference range 6.26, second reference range 6.57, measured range 5.7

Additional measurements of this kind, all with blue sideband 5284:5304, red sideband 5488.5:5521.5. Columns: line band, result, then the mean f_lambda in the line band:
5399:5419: 2.0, 5.54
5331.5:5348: -1.1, 6.17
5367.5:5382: -1.3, 6.5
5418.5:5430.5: 1.5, 5.46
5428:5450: 1.7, 5.83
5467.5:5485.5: -0.1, 6.56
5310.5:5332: 0.5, 5.55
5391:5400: 0.3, 5.87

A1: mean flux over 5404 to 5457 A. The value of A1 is 5.76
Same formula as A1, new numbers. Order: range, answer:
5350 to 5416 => 6.07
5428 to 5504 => 6.46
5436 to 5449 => 6.2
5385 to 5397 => 6.1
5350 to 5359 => 6.26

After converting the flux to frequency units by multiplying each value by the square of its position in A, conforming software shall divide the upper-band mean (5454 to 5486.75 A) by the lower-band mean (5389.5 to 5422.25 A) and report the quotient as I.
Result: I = 1.2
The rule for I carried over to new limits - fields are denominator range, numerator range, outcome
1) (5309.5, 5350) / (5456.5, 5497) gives 1.21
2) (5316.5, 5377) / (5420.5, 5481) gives 1.05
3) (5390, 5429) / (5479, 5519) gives 1.24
